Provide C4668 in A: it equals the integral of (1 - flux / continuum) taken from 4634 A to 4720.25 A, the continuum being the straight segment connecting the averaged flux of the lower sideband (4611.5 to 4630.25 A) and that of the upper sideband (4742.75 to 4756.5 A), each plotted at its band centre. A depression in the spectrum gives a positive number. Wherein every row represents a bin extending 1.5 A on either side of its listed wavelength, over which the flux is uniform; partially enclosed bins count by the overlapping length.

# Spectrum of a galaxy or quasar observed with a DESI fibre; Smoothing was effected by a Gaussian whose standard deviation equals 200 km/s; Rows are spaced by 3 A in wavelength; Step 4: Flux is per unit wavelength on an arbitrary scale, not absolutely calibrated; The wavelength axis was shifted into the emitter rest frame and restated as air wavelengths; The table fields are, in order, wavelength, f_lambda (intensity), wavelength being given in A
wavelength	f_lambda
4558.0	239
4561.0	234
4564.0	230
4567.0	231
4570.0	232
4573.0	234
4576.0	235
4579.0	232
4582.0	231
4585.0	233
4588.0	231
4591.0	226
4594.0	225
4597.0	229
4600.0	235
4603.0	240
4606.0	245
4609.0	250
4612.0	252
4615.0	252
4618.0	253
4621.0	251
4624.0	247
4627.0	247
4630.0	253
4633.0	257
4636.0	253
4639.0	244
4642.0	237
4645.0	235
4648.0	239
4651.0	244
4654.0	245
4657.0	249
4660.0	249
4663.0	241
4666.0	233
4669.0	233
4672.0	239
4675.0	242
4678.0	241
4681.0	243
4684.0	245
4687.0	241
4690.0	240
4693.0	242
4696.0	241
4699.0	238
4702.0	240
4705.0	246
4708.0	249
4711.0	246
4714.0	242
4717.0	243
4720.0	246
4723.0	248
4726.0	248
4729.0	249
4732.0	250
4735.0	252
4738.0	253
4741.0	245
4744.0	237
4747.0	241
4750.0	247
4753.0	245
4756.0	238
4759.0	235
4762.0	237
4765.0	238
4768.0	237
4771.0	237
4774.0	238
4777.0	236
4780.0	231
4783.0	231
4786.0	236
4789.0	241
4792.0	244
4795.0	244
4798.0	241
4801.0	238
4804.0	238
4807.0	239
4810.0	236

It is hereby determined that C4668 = 1.6 A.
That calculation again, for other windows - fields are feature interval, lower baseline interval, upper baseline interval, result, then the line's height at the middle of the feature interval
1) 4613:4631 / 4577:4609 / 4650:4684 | -1.04 A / 237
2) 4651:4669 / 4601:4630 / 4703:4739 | 0.40 A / 248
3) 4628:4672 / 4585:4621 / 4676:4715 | -0.41 A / 241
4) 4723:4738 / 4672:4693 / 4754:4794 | -0.66 A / 239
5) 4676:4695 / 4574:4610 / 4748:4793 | -0.47 A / 236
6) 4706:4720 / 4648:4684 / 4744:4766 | -0.25 A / 241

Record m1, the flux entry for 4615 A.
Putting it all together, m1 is 252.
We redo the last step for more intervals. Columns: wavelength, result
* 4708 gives 249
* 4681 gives 243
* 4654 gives 245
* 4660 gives 249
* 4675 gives 242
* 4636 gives 253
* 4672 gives 239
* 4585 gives 233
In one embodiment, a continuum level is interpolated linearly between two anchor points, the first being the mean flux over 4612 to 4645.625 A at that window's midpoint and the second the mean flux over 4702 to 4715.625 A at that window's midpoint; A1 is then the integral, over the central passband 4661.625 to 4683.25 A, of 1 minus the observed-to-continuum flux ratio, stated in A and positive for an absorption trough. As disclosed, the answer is 0.67 A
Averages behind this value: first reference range 249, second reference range 245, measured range 239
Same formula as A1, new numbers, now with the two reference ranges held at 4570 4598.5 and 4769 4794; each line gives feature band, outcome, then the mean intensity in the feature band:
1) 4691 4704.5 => -0.4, 241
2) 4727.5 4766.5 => -1.3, 244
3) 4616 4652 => -2.2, 247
